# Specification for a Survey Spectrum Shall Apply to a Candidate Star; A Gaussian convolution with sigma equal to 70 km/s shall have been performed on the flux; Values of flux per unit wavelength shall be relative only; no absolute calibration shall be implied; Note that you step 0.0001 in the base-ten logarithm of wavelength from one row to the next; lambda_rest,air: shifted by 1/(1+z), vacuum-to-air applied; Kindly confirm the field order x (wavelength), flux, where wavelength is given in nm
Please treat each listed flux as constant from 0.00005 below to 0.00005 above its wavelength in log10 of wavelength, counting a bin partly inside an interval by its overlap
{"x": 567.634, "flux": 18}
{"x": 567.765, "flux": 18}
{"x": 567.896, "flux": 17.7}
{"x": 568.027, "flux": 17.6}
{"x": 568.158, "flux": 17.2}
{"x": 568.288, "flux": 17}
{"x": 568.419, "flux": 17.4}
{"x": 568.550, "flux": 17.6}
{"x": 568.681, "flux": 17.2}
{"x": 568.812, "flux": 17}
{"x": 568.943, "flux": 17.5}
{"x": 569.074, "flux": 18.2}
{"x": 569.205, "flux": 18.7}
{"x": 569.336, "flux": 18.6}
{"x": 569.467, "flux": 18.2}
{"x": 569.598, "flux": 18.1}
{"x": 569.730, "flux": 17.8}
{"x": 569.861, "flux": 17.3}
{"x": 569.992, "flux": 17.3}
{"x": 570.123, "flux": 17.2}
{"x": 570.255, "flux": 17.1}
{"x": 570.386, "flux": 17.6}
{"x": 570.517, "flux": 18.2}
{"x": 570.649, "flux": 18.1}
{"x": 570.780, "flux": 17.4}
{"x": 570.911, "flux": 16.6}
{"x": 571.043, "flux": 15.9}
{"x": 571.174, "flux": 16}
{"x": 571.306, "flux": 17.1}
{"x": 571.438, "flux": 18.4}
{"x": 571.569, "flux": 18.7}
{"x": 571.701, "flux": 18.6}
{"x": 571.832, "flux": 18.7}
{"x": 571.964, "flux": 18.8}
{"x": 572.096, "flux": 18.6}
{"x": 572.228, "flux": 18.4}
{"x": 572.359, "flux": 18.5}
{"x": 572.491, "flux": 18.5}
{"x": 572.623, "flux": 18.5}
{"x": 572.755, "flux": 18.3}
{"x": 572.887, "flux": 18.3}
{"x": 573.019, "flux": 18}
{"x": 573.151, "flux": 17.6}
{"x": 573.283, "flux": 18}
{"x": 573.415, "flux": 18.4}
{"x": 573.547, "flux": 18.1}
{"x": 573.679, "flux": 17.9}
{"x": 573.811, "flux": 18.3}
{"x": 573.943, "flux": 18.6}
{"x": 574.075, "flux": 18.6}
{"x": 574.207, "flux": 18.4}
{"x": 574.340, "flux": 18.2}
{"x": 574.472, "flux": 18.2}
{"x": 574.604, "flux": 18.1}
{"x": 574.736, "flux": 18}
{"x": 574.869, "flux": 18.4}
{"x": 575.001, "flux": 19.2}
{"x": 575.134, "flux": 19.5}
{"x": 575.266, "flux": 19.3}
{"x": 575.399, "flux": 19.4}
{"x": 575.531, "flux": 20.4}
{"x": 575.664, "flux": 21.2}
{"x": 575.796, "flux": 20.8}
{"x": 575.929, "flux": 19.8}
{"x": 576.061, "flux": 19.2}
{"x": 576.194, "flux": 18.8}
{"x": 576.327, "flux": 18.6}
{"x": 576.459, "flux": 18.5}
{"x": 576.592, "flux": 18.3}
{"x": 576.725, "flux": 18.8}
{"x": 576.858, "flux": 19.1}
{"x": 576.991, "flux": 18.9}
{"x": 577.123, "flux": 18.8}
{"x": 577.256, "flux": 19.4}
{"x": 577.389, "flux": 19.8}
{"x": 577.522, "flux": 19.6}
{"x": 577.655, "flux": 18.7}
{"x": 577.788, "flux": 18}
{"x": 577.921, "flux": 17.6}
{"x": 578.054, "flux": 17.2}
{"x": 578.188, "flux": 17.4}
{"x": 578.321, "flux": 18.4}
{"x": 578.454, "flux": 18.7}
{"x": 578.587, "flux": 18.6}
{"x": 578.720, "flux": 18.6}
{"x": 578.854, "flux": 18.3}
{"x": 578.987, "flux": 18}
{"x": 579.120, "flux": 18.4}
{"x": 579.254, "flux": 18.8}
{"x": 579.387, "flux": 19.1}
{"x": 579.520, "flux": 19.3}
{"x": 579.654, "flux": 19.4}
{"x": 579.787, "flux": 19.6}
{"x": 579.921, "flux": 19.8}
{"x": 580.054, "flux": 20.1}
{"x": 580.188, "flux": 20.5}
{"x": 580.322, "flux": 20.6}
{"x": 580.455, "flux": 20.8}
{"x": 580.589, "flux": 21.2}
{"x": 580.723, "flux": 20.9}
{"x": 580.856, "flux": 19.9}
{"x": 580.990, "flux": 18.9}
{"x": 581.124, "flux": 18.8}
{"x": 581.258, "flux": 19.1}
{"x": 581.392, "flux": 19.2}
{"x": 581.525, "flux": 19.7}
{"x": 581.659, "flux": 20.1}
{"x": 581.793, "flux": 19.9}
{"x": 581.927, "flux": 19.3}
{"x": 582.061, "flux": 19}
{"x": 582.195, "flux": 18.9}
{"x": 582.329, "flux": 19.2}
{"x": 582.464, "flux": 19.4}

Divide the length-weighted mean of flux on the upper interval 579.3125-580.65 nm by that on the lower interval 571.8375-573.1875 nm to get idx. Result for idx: 1.09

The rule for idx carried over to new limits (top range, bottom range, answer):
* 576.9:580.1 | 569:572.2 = 1.05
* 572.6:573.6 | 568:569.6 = 1.02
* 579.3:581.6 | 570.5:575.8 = 1.08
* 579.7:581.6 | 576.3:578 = 1.06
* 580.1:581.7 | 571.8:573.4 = 1.09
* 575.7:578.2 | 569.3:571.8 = 1.07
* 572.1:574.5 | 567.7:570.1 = 1.03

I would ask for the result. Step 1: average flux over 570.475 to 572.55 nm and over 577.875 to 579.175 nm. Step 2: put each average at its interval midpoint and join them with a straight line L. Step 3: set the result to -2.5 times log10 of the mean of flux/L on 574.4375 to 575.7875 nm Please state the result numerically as -0.07 mag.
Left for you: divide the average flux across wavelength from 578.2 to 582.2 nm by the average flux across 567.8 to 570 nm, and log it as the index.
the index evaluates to 1.1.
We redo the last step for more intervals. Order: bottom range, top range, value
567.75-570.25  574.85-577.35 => 1.09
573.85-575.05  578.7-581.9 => 1.06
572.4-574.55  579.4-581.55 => 1.09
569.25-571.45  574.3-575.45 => 1.07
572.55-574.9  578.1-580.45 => 1.05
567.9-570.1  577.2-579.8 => 1.05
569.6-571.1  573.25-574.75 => 1.05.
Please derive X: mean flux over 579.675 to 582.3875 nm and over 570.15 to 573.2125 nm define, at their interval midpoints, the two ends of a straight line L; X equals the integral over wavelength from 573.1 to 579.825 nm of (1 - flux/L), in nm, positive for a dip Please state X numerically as 0.036 nm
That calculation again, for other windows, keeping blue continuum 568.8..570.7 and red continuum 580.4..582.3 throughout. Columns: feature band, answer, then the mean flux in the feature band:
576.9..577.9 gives 0.004 nm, 19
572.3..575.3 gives 0.014 nm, 18.4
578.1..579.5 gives 0.060 nm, 18.4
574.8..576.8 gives -0.060 nm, 19.3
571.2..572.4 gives -0.013 nm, 18.3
